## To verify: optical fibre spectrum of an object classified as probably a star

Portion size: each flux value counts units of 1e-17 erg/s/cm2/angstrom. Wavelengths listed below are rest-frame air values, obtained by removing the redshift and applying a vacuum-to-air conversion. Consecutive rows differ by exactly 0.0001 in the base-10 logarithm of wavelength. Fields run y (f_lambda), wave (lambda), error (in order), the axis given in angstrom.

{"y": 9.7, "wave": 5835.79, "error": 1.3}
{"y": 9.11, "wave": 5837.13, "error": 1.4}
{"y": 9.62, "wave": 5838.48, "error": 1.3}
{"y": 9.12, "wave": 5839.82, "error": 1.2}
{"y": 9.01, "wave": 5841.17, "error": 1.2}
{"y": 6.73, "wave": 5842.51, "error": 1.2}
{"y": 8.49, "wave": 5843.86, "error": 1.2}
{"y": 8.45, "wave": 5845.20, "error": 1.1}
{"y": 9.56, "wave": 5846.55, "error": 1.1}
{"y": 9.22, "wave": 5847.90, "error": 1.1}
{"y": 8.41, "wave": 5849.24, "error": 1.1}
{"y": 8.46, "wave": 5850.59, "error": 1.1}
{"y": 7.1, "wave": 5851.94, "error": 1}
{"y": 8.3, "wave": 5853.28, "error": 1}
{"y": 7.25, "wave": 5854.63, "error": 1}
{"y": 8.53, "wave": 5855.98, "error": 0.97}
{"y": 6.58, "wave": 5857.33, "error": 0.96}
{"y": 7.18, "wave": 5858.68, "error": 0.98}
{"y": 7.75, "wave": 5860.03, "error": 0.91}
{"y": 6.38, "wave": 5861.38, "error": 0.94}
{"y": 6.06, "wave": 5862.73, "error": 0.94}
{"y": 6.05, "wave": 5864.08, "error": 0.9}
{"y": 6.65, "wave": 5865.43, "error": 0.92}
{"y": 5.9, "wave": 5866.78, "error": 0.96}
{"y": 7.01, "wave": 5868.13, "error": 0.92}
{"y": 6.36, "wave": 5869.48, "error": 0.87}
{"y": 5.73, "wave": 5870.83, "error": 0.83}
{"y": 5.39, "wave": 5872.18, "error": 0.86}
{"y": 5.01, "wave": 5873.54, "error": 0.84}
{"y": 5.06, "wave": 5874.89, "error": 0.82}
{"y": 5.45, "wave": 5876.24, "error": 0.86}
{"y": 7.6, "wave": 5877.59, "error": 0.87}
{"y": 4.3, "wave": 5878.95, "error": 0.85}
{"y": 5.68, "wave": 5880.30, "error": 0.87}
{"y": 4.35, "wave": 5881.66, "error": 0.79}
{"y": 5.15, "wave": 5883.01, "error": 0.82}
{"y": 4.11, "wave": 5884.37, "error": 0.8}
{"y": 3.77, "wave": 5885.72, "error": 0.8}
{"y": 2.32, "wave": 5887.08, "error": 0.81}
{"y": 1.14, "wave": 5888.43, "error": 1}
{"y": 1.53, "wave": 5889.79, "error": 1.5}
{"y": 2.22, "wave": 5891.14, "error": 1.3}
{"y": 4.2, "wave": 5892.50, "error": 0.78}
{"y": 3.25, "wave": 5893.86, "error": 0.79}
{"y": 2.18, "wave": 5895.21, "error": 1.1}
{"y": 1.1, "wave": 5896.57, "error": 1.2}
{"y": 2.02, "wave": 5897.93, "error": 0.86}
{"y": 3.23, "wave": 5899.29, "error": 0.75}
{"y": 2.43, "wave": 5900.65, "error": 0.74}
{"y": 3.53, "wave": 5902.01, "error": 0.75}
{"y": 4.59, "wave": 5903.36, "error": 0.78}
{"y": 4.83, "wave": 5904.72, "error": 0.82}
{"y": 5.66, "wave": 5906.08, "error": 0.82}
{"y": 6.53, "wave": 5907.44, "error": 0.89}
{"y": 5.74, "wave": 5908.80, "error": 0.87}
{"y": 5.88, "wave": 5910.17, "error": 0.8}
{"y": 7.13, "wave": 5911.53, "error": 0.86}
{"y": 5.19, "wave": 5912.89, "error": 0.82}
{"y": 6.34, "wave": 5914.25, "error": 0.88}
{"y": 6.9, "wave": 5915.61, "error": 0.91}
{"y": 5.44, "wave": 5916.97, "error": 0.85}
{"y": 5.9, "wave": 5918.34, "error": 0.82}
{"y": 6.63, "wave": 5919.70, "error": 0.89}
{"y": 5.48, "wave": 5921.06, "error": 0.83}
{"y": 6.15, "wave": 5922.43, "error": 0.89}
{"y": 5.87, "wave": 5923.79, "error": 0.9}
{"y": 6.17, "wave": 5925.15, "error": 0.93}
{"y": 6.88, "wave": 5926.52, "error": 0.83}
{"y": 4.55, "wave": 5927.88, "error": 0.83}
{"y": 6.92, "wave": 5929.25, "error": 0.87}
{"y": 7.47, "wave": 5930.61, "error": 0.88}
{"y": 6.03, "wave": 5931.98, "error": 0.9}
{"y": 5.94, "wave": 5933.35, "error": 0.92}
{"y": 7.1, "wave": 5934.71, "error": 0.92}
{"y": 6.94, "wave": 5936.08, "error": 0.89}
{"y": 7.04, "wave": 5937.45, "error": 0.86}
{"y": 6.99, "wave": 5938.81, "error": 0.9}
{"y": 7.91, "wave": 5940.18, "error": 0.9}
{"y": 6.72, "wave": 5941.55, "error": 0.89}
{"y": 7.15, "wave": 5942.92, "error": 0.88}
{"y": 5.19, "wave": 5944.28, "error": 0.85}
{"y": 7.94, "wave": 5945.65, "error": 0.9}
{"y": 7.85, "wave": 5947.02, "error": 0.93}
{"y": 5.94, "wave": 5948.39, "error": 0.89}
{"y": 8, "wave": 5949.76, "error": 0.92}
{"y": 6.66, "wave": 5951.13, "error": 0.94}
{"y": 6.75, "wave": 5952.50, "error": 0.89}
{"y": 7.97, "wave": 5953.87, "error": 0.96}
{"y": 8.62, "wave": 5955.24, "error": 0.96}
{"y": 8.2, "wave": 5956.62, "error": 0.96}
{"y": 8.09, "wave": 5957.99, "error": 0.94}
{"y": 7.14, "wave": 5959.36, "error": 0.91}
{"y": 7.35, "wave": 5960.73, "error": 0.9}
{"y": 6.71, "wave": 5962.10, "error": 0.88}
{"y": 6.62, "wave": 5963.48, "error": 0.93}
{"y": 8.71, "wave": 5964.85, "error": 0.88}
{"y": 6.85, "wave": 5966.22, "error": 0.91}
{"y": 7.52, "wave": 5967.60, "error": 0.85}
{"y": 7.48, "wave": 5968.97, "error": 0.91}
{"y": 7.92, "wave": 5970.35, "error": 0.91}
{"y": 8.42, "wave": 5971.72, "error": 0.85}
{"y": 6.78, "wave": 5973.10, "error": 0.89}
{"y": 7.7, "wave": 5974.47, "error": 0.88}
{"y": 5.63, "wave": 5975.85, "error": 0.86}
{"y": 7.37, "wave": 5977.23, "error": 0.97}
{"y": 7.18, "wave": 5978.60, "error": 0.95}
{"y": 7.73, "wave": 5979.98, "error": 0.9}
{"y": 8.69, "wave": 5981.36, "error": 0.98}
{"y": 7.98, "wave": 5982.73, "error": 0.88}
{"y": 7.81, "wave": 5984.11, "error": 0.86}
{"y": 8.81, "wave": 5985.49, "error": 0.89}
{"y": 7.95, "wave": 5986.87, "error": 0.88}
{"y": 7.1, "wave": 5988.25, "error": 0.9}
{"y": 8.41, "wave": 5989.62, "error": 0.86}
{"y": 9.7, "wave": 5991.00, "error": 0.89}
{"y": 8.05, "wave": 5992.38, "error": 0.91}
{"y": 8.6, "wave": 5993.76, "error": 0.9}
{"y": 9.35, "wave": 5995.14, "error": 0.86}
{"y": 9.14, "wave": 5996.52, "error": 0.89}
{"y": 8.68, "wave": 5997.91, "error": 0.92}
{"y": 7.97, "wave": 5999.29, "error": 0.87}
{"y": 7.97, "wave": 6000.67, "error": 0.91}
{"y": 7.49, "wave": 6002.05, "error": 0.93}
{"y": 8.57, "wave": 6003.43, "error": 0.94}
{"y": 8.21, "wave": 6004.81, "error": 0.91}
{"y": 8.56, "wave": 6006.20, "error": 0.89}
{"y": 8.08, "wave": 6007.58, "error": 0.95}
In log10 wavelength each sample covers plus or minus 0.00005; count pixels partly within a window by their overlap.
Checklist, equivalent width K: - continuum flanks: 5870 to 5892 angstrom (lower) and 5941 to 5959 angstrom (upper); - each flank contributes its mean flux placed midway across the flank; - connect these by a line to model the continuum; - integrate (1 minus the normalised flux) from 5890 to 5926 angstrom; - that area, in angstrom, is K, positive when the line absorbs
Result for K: 5.3 angstrom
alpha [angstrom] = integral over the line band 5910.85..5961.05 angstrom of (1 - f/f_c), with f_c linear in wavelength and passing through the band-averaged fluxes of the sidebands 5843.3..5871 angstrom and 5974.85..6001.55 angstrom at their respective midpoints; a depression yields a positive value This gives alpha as 6.9 angstrom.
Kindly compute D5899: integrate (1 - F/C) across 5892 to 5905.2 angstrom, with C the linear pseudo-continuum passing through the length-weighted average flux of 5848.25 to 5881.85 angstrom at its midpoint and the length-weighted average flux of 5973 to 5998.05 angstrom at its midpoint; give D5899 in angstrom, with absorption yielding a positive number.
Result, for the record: 7.3 angstrom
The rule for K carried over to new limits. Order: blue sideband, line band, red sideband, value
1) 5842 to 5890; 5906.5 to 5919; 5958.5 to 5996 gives 1.4 angstrom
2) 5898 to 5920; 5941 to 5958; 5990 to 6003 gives -1.3 angstrom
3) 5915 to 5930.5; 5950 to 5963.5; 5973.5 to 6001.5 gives -0.6 angstrom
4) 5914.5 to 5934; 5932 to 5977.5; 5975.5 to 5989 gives -1.8 angstrom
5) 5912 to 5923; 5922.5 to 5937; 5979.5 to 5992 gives 0.1 angstrom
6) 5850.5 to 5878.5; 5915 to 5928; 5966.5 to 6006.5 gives 2.2 angstrom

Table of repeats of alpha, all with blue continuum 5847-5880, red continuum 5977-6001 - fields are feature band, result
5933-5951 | 1.7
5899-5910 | 3.9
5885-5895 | 6.3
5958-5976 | 1.4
